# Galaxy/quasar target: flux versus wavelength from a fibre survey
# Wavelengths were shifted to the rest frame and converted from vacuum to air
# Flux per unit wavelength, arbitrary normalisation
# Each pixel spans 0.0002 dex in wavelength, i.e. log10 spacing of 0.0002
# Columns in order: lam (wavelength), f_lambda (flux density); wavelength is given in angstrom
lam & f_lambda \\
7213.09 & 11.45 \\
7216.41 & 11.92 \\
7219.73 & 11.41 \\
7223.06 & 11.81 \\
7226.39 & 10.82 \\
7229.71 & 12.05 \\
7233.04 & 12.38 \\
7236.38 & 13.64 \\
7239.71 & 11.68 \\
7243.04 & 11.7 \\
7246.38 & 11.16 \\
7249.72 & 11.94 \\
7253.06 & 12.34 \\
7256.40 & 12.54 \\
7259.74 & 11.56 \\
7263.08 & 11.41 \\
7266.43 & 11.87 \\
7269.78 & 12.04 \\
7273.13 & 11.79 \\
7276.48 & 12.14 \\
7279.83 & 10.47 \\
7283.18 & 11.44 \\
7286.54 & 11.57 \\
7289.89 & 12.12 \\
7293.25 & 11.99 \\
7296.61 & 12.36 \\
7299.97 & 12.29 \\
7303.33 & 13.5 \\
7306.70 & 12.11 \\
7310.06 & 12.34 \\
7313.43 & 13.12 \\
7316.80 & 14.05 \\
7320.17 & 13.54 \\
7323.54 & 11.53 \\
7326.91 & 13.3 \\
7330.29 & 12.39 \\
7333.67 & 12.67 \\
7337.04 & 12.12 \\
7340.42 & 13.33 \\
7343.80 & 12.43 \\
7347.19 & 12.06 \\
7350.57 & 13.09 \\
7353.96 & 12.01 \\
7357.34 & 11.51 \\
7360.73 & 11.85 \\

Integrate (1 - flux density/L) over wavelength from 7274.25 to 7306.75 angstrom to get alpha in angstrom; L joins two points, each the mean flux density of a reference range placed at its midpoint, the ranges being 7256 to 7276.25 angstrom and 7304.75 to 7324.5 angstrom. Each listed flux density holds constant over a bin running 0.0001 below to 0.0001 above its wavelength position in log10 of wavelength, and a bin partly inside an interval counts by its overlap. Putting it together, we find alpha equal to 0.9 angstrom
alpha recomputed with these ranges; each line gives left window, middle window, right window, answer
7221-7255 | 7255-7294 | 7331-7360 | 1.2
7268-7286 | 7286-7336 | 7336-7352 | -2.1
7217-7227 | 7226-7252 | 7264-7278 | -0.8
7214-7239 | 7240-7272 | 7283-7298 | 0.3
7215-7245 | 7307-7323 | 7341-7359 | -1.1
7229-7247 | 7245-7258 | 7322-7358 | 0.2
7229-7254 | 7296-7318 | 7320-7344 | -0.6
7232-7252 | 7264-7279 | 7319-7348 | 0.5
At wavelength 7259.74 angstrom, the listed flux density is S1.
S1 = 11.56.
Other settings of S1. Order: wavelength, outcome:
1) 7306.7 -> 12.11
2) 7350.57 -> 13.09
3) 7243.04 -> 11.7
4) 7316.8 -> 14.05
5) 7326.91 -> 13.3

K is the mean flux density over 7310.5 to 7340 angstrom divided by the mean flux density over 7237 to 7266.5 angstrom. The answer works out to 1.08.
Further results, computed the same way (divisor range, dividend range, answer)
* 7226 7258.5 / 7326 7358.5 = 1.03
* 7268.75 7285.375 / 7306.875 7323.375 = 1.12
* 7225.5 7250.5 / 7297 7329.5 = 1.07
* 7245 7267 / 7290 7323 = 1.08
